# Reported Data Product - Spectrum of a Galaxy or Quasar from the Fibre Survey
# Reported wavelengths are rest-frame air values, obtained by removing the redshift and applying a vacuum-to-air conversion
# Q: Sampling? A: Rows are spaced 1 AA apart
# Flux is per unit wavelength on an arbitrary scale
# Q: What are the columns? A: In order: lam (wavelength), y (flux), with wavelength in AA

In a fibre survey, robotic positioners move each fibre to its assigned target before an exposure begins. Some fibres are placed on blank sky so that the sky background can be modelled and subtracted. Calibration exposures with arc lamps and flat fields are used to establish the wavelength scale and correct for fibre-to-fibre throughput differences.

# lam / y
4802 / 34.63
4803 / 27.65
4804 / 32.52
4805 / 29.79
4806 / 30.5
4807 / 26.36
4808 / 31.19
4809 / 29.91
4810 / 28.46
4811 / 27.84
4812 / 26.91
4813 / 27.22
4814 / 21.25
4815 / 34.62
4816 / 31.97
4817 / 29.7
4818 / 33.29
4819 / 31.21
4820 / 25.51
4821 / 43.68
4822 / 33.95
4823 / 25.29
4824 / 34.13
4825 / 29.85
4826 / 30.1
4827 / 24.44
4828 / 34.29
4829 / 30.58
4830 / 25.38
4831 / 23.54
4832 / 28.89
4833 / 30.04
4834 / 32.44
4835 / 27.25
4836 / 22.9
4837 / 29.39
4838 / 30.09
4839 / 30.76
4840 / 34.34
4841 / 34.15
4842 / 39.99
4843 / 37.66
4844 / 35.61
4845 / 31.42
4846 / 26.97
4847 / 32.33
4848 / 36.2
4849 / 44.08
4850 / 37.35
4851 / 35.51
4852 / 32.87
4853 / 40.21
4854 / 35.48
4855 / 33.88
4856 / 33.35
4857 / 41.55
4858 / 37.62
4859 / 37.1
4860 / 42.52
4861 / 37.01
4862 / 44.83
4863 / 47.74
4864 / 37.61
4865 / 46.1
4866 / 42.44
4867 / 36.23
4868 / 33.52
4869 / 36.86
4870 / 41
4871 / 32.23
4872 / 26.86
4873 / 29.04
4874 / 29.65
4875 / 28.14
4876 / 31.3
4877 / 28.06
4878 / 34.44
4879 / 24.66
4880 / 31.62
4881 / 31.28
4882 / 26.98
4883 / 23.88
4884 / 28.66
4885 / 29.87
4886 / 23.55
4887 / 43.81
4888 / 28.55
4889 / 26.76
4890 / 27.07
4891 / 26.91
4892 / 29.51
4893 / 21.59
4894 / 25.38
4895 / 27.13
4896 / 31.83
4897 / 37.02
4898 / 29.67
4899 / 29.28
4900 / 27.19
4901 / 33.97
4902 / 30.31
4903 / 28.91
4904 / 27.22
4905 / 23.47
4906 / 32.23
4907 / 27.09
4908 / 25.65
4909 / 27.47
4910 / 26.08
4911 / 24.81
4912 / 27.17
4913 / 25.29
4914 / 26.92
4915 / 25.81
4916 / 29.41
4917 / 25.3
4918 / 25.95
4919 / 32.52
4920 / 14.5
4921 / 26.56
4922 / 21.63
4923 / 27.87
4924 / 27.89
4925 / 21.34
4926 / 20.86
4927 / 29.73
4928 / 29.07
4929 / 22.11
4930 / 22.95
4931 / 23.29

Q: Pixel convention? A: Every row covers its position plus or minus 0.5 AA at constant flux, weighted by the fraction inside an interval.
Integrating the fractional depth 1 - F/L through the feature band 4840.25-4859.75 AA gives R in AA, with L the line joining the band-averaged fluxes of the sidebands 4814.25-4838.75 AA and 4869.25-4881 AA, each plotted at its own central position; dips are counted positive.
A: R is -3.61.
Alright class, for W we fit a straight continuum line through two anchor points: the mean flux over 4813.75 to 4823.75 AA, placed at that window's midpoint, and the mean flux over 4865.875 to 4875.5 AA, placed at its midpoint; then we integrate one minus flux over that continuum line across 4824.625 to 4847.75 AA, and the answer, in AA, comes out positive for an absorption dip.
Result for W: 1.0 AA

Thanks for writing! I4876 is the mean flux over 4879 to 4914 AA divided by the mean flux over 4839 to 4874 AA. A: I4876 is 0.77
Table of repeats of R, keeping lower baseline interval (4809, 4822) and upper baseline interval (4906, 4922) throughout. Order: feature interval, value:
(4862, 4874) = -3.9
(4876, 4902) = -2.0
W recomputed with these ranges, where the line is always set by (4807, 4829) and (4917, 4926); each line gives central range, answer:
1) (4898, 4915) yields -1.5 AA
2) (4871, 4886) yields -1.1 AA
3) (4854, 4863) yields -3.5 AA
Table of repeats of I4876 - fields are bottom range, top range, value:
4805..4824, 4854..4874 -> 1.25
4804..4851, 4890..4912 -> 0.91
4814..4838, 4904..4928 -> 0.87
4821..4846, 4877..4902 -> 0.95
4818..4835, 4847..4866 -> 1.29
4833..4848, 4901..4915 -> 0.86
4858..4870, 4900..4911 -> 0.70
